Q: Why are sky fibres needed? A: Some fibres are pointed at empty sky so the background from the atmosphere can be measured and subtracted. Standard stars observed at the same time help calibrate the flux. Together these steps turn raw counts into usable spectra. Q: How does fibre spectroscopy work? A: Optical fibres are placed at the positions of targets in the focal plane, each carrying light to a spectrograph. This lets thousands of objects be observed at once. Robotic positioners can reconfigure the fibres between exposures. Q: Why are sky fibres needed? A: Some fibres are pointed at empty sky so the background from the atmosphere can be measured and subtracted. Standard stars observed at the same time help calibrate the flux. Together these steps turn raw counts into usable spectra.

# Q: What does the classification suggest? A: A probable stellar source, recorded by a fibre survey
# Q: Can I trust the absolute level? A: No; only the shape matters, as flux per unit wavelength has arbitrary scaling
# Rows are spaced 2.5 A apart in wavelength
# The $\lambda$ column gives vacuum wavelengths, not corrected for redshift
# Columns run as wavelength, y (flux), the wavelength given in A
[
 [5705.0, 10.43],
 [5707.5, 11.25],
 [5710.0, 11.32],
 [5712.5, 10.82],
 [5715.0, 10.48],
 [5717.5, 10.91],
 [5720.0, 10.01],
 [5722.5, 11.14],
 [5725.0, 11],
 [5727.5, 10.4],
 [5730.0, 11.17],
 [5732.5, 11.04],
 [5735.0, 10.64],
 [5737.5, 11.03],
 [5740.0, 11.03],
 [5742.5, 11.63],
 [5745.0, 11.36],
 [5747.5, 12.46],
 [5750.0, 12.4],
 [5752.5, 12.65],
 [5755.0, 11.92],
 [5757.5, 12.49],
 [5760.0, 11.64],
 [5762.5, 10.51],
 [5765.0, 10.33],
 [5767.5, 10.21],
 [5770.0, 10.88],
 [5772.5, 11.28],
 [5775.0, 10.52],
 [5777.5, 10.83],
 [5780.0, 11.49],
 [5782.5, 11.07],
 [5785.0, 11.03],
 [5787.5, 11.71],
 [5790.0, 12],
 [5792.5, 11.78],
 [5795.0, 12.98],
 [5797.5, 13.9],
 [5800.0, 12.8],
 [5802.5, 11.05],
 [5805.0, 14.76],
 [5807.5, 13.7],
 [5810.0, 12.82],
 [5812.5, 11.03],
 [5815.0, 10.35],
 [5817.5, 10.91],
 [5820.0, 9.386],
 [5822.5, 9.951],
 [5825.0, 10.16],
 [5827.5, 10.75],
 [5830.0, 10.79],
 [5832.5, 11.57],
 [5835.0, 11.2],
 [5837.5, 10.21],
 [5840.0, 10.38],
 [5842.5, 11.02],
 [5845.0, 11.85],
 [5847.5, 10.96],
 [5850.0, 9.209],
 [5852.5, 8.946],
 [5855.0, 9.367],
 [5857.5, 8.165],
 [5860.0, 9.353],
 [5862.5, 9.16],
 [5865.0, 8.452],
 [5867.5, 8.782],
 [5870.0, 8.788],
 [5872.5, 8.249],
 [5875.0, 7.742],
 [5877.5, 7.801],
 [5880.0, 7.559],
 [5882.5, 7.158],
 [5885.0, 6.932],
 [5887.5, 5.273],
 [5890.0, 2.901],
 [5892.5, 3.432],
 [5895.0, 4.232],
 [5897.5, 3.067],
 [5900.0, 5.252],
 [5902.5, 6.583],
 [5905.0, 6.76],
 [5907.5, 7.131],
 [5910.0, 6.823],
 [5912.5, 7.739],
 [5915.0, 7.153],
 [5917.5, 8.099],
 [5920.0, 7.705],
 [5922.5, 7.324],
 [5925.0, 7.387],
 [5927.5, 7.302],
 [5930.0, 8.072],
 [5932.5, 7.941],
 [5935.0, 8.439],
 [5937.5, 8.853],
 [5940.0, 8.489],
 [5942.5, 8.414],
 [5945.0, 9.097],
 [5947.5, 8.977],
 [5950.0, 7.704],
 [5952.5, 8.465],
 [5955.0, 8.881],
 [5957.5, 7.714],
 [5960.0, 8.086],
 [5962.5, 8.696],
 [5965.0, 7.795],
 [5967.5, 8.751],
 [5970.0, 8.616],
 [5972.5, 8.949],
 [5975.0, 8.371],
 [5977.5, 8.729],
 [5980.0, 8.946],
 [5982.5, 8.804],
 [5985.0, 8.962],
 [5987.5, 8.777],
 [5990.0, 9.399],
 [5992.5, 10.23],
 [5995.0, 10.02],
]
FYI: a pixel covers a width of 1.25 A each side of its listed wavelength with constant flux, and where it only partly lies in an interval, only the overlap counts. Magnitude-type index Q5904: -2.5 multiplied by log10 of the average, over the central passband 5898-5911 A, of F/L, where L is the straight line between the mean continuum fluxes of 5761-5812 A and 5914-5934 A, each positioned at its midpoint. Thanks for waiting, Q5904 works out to 0.287 mag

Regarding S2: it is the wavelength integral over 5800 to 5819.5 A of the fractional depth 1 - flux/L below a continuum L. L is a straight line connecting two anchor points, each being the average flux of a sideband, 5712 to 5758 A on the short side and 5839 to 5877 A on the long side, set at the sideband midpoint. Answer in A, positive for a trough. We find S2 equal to -3.7 A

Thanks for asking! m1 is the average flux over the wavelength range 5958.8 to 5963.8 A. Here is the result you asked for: 8.39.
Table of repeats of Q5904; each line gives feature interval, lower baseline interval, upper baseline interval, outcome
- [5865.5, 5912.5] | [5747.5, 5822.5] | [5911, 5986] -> 0.428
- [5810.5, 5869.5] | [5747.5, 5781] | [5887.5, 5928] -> -0.175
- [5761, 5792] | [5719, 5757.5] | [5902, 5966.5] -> -0.032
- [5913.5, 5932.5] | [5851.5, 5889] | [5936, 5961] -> 0.101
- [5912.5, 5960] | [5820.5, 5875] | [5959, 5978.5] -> 0.095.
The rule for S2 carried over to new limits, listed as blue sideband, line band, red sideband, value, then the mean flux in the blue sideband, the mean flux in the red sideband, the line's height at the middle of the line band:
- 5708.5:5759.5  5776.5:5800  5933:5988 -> -2.85 A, 11.3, 8.56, 10.6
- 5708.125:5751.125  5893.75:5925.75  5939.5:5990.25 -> 9.13 A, 11.1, 8.59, 9.18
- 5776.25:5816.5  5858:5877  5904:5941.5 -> 2.01 A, 12.1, 7.69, 9.61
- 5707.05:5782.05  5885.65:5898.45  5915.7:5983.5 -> 7.26 A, 11.2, 8.31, 9.11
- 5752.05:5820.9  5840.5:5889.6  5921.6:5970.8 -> 6.96 A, 11.6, 8.25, 9.98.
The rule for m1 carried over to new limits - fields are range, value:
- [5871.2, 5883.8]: 7.7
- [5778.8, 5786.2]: 11.2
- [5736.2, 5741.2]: 11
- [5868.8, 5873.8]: 8.51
